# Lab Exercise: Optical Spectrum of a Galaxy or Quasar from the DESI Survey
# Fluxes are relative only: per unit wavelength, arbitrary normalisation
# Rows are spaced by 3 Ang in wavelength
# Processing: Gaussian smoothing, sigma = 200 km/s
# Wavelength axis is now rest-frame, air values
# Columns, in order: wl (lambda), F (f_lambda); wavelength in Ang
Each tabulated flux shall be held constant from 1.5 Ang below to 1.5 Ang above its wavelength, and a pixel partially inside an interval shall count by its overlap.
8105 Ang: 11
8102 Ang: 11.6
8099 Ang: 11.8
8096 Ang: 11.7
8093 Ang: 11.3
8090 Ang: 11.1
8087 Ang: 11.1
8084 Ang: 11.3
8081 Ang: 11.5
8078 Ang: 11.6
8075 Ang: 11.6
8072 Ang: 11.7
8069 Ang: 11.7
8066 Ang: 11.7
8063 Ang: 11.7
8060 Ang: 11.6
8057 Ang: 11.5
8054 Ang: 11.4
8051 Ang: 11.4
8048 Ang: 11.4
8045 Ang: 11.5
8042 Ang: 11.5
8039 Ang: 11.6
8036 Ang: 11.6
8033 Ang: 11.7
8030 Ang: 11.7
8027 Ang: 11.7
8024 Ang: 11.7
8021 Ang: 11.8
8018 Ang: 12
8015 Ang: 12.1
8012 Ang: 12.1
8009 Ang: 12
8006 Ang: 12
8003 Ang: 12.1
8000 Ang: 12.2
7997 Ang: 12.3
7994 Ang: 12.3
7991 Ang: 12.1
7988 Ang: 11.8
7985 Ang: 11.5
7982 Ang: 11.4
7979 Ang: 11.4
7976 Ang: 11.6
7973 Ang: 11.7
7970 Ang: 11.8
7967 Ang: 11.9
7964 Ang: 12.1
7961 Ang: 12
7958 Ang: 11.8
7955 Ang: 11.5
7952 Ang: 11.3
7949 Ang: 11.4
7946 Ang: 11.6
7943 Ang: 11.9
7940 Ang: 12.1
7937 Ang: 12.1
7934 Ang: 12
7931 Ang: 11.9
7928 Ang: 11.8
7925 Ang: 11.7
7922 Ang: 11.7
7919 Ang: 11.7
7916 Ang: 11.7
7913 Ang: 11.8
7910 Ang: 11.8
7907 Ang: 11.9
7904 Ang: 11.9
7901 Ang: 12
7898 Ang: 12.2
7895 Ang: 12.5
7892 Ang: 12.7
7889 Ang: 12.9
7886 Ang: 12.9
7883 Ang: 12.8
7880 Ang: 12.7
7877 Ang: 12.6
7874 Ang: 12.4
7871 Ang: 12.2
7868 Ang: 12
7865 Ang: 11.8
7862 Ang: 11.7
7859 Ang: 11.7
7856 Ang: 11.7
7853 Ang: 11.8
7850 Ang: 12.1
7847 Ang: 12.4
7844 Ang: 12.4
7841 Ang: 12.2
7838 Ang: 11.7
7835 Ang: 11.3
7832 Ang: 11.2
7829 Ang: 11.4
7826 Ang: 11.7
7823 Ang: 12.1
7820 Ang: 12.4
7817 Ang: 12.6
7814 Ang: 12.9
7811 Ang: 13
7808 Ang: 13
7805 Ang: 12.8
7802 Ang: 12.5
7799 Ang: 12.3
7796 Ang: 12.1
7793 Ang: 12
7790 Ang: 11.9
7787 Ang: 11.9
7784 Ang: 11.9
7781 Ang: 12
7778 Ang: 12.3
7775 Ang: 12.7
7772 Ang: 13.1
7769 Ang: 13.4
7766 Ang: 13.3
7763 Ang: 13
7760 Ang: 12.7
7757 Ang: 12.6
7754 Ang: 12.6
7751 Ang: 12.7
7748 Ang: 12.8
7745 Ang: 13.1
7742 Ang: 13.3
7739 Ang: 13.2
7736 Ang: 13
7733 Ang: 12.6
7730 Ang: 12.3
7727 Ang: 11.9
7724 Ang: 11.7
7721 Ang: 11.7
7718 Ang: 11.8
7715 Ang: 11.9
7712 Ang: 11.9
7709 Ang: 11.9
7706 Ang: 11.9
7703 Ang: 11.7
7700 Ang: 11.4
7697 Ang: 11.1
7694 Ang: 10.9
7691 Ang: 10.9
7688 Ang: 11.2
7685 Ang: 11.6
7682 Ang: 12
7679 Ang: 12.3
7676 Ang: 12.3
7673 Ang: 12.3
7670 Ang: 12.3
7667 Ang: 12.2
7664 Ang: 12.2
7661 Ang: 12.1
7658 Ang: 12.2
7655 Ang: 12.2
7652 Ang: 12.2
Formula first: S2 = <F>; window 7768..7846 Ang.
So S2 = 12.3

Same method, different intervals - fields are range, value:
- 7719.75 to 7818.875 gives 12.6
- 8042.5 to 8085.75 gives 11.5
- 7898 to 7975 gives 11.8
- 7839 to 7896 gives 12.3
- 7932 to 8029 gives 11.9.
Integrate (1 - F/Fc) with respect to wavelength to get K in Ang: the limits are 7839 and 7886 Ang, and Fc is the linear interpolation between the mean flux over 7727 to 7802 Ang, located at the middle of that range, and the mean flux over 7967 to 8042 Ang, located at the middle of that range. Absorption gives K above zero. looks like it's 0.4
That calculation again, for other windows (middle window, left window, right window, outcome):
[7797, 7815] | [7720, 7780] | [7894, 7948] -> -0.4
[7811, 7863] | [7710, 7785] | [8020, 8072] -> 1.1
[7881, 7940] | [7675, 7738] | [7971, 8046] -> -1.5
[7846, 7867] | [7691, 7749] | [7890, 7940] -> 0.2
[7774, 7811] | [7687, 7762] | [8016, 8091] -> -0.9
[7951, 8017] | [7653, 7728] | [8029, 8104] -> -1.6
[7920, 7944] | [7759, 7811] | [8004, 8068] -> 0.3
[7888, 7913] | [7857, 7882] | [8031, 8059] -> -0.3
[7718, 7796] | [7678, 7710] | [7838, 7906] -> -5.0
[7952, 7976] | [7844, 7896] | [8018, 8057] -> 0.2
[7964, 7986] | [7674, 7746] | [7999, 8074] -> 0.2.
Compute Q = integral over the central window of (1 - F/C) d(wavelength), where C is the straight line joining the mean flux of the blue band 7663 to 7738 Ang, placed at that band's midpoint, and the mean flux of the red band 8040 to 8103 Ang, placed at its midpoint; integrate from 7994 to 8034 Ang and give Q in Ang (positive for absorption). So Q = -1.4 Ang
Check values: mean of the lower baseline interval 11.9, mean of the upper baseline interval 11.5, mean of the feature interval 12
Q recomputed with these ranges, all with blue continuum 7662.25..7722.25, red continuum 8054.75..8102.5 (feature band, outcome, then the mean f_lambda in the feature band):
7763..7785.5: -1.9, 12.7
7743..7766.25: -2.2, 12.8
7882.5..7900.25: -1.5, 12.6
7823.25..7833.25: 0.1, 11.5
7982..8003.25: -0.8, 12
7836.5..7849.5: -0.5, 12.2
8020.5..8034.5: -0.2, 11.7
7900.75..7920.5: -0.3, 11.8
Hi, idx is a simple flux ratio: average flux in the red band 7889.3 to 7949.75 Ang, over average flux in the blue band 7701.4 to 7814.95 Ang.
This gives 1.0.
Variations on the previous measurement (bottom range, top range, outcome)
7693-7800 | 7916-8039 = 0.96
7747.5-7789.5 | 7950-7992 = 0.93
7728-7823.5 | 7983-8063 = 0.93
